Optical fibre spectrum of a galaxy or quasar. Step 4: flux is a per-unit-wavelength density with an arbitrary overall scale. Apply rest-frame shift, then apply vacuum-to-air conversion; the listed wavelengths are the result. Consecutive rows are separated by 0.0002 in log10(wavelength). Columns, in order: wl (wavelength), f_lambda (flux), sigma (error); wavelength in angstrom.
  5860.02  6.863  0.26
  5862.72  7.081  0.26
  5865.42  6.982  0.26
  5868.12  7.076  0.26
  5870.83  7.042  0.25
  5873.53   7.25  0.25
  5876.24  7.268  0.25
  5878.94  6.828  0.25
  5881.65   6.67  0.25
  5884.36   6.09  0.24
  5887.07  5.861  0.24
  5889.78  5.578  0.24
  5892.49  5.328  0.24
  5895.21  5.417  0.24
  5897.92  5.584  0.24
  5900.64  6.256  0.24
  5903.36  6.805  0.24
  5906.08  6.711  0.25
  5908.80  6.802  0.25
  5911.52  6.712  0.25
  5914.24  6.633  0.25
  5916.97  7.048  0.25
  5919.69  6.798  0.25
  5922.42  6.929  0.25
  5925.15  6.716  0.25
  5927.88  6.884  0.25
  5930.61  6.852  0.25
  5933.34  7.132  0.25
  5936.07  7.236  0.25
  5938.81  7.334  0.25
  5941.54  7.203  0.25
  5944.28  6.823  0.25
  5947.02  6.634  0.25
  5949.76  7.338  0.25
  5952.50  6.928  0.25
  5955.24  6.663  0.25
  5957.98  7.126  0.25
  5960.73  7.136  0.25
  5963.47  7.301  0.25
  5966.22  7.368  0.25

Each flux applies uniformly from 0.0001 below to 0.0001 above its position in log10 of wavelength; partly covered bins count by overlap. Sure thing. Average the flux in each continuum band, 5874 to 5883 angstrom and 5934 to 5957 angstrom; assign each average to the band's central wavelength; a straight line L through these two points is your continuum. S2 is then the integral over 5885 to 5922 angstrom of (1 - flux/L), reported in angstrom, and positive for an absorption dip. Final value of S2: 3.69 angstrom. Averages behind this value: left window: 6.95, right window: 7.03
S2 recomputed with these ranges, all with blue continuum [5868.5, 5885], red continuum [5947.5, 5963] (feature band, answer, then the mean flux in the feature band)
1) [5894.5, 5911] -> 1.5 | 6.32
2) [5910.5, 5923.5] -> 0.3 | 6.82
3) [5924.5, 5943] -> -0.2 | 7.06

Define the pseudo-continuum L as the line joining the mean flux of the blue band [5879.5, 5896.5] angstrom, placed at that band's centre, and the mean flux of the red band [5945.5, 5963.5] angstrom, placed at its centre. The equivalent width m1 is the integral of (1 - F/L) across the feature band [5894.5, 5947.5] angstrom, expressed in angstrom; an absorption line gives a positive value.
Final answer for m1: -2.6 angstrom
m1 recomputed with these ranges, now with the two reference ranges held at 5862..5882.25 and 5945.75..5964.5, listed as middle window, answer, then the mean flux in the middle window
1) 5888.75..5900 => 2.4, 5.52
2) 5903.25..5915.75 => 0.5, 6.73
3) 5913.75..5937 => 0.3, 6.92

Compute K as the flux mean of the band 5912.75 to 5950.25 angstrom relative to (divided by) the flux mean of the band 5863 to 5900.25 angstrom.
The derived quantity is 1.09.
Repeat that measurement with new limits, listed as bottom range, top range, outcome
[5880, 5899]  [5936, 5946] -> 1.22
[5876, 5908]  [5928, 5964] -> 1.14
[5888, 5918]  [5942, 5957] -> 1.11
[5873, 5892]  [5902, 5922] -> 1.06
